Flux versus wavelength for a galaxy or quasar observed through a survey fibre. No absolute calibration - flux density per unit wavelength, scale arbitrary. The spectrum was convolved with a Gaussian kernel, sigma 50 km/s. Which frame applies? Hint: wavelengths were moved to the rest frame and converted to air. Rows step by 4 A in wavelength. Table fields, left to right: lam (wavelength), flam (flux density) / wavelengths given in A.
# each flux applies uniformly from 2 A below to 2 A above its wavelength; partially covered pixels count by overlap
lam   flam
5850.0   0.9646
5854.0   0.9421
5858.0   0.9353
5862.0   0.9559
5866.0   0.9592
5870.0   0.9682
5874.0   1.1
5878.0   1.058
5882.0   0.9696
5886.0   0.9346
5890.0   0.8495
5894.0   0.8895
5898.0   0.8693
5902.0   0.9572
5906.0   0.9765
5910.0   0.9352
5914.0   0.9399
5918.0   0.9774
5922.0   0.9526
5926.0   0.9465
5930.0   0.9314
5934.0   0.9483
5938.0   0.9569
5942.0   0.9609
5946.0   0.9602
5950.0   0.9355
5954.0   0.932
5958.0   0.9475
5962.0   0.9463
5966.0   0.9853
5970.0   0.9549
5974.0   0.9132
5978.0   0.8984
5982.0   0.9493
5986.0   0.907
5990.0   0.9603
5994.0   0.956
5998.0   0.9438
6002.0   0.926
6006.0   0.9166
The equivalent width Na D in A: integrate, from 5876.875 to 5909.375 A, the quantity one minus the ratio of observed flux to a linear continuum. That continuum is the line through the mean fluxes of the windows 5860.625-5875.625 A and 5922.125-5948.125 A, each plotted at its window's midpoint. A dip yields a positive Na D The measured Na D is 1.5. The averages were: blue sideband 0.995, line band 0.935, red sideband 0.951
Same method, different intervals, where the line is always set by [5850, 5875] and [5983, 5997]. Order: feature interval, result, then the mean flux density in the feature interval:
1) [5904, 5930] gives 0.2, 0.953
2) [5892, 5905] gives 0.7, 0.911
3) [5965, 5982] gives 0.2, 0.936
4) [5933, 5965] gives 0.1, 0.95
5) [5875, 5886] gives -0.5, 1.01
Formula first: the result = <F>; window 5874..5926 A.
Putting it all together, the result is 0.949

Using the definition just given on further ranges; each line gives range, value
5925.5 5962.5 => 0.947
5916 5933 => 0.952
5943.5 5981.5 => 0.942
